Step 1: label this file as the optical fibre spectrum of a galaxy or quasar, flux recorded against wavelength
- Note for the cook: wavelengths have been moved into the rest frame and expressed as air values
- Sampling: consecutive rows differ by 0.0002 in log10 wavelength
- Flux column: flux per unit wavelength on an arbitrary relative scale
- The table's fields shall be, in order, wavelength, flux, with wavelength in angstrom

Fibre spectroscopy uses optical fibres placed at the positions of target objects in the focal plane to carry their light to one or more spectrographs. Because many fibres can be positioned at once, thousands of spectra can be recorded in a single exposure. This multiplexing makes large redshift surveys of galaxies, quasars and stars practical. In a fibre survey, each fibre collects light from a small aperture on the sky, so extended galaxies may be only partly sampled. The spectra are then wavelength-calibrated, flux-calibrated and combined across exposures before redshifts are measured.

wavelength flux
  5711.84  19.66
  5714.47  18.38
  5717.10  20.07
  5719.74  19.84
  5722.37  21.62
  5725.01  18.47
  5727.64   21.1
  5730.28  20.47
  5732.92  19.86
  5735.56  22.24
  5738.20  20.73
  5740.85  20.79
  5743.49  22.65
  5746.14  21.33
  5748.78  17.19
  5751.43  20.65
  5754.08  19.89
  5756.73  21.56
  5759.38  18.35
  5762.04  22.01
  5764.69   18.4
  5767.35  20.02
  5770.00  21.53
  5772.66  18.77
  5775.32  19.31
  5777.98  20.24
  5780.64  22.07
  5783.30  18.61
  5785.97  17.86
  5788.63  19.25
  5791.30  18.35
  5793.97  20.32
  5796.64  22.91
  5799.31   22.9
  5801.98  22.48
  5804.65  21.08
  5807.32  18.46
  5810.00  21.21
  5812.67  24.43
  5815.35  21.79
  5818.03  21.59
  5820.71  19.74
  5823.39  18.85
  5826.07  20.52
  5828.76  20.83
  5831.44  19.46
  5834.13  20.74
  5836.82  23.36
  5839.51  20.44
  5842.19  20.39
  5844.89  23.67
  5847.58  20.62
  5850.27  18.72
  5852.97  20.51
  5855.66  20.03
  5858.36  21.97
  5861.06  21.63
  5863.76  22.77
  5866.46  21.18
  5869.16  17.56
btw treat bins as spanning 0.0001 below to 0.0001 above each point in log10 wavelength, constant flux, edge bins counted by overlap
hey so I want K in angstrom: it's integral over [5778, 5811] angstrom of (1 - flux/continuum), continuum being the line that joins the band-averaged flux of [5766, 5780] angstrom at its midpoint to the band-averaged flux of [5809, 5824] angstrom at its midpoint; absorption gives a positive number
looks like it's 0.5 angstrom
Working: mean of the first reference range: 20.1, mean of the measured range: 20.4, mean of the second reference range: 21.4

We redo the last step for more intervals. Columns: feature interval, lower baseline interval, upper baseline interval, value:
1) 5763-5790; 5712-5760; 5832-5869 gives 1.23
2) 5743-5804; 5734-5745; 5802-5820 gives 3.51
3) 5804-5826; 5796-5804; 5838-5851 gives 1.17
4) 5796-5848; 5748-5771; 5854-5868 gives -0.94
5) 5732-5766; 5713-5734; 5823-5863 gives -0.47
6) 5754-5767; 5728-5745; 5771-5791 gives 0.10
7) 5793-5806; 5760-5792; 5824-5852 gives -1.20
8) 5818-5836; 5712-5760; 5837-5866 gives 0.64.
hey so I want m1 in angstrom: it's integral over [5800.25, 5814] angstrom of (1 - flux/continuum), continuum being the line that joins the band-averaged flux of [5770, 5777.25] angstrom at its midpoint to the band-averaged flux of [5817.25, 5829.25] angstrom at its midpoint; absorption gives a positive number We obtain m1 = -1.1 angstrom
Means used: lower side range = 19.6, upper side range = 20.2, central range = 21.6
